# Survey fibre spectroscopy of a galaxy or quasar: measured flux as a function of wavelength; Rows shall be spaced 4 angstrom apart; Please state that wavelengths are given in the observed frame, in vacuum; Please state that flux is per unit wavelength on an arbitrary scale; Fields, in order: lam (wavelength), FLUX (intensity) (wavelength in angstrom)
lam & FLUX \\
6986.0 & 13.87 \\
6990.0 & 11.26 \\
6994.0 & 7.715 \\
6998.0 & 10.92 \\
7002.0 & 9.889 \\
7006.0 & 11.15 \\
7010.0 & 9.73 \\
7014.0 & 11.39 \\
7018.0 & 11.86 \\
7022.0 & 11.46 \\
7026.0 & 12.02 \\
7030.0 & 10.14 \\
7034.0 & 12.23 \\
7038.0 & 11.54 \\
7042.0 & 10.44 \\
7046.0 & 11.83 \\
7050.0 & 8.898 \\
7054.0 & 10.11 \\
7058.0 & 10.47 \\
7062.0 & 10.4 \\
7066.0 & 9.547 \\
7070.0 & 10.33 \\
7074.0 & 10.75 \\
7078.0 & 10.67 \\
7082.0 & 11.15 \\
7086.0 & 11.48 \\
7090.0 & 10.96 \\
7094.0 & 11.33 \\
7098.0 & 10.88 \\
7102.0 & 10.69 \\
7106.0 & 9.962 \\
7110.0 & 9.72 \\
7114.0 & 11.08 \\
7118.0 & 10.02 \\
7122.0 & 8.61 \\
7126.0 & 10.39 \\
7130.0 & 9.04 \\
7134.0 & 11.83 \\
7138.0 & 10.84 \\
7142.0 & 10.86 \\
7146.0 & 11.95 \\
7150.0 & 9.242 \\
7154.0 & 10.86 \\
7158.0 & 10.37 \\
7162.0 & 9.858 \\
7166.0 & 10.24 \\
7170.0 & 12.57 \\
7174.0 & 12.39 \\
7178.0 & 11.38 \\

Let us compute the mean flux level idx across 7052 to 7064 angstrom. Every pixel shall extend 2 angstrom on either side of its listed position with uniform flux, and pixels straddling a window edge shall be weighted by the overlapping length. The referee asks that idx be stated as 10.3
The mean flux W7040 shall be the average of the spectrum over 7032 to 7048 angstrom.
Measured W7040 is 11.5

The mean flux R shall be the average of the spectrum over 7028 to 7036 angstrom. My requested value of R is 11.2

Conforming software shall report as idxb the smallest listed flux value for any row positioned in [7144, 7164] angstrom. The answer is 9.242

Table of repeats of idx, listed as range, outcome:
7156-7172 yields 10.8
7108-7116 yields 10.4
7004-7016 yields 10.8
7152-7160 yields 10.6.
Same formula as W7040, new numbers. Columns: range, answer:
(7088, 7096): 11.1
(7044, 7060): 10.3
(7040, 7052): 10.4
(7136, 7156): 10.8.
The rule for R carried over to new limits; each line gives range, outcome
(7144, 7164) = 10.5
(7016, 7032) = 11.4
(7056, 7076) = 10.3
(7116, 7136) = 9.98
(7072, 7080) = 10.7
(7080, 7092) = 11.2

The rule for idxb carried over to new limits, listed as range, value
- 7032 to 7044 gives 10.44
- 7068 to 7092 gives 10.33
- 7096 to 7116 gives 9.72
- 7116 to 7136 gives 8.61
